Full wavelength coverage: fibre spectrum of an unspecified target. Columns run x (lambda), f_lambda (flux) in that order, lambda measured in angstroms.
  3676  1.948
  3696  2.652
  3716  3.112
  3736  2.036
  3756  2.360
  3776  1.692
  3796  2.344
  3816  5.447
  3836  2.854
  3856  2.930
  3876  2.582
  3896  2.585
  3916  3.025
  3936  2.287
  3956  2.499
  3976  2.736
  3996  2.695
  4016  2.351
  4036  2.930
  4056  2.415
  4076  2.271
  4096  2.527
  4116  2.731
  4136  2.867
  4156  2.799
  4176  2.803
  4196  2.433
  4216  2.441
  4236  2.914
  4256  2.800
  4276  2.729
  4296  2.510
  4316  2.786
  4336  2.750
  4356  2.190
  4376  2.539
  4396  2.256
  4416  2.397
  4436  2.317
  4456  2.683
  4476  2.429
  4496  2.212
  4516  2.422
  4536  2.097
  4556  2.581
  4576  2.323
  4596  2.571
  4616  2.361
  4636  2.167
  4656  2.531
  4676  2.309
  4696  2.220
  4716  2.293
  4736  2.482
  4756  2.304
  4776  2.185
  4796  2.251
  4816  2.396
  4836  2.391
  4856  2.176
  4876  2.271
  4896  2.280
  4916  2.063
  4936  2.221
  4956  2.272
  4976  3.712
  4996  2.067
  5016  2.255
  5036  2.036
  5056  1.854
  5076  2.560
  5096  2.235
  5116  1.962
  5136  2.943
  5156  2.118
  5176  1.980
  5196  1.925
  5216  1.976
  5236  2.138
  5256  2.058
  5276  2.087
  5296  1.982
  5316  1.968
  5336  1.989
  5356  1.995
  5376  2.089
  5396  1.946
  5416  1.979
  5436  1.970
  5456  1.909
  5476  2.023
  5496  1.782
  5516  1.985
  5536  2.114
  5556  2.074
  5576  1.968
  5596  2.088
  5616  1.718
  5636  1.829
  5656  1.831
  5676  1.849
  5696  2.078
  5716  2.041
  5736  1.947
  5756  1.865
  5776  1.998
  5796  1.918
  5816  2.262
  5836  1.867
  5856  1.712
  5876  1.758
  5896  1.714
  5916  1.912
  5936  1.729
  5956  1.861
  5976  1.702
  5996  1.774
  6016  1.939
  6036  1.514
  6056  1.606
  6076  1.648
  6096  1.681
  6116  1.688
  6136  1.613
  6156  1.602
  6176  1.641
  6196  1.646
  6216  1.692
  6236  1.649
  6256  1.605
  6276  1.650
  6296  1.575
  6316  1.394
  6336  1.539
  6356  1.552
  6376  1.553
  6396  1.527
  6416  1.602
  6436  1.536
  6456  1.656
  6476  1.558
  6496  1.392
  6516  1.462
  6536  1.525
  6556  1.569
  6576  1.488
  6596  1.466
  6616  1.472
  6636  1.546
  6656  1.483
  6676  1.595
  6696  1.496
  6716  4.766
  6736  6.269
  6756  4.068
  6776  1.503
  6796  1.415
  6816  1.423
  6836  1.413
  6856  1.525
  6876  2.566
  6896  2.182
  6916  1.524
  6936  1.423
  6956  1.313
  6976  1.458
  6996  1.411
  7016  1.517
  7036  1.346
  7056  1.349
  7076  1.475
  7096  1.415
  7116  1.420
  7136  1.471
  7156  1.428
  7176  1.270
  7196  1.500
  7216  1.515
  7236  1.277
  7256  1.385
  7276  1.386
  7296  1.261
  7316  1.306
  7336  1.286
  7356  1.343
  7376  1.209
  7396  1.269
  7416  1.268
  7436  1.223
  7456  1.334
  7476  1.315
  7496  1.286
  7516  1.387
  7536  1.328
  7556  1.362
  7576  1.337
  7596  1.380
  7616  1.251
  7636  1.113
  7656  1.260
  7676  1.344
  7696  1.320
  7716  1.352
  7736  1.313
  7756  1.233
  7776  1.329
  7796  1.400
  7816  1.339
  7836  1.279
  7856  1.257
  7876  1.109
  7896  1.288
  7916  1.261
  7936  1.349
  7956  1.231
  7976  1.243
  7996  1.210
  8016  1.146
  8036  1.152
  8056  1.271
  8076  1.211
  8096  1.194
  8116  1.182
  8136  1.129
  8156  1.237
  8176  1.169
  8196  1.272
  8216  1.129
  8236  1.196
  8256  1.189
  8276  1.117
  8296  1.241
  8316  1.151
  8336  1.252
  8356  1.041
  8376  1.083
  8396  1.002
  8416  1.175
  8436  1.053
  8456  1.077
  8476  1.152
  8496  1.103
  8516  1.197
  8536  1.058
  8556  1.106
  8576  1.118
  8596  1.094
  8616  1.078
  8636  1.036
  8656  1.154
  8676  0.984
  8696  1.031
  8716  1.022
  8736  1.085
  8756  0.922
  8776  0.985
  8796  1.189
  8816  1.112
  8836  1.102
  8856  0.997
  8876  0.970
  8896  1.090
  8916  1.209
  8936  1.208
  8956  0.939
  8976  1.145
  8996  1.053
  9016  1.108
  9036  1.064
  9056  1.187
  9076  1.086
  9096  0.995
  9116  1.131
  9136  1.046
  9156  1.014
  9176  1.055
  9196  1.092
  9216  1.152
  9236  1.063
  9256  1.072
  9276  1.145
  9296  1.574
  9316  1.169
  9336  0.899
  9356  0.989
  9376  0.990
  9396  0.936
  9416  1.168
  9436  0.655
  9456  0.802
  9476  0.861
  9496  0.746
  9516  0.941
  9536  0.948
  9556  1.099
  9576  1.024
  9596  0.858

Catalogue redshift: 0.02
